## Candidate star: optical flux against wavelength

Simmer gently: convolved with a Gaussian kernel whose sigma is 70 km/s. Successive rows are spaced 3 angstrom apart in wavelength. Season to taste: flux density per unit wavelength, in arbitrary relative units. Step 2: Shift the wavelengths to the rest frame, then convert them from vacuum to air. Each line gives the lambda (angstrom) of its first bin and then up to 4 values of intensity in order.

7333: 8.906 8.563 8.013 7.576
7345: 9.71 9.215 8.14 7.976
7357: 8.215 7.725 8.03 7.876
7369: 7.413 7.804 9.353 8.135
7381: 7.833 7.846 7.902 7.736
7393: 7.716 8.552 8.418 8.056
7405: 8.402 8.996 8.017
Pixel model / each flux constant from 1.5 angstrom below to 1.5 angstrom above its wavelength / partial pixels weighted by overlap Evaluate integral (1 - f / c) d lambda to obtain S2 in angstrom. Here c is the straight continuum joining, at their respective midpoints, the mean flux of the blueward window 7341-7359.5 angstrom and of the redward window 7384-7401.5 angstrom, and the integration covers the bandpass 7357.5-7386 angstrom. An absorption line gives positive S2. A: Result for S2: 0.8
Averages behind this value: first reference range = 8.46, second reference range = 8.05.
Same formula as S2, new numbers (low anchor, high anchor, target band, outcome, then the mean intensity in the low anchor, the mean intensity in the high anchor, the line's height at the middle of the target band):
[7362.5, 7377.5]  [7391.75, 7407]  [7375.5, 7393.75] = 0.5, 8.1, 8.26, 8.18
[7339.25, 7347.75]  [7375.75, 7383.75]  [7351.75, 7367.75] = 0.8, 8.63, 8.09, 8.39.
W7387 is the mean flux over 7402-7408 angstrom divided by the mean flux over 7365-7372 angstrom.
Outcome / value 1.10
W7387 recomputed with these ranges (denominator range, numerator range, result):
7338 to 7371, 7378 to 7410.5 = 1.00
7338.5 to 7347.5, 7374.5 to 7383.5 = 0.97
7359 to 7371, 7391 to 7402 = 1.05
